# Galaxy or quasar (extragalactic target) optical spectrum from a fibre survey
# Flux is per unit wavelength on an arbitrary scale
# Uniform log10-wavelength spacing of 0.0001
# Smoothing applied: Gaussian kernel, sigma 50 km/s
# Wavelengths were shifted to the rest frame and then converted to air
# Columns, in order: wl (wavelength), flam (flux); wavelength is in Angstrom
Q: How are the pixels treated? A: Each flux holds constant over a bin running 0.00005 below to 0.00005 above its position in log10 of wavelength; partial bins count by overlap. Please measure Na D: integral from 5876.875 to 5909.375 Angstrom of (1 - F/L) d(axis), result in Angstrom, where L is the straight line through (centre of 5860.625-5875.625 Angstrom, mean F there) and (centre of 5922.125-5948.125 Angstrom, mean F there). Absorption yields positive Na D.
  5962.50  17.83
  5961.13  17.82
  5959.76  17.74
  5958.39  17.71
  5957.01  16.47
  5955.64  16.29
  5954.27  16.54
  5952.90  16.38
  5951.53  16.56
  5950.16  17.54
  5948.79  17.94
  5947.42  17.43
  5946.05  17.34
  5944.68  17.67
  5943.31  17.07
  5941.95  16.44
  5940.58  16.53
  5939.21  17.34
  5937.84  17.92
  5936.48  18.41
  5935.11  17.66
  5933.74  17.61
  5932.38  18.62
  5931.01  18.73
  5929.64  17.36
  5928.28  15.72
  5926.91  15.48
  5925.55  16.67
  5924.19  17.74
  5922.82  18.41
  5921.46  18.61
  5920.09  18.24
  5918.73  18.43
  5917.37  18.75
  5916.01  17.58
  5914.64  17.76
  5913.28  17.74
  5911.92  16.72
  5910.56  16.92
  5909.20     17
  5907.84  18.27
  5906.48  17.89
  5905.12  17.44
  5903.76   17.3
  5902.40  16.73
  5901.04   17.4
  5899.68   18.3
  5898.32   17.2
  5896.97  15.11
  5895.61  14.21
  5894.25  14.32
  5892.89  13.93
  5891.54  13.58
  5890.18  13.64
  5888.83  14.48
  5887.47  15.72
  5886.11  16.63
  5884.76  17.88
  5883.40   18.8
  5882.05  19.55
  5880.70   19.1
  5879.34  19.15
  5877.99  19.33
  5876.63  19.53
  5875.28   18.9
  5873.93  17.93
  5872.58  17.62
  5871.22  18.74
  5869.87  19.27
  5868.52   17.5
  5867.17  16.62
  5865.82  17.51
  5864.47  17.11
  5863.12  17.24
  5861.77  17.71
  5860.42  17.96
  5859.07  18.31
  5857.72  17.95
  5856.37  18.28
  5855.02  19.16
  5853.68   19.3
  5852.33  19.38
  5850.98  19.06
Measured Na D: 1.5 Angstrom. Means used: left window 17.8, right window 17.4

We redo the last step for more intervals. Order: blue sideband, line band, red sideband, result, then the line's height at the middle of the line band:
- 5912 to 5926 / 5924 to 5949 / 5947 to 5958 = 0.1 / 17.4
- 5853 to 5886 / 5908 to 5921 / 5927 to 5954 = 0.0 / 17.7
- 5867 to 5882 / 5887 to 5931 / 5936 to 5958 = 2.8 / 17.9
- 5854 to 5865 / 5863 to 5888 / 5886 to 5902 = -2.1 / 16.8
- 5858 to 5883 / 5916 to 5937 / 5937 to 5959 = -0.4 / 17.4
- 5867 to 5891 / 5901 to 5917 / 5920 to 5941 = 0.2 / 17.7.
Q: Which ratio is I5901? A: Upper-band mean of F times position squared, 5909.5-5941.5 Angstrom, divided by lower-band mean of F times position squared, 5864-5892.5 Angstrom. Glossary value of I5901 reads 1.02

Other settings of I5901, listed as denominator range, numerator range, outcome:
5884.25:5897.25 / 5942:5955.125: 1.17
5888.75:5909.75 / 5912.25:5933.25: 1.11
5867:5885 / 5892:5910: 0.89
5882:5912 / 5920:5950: 1.08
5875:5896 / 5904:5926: 1.07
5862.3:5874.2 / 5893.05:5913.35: 0.96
